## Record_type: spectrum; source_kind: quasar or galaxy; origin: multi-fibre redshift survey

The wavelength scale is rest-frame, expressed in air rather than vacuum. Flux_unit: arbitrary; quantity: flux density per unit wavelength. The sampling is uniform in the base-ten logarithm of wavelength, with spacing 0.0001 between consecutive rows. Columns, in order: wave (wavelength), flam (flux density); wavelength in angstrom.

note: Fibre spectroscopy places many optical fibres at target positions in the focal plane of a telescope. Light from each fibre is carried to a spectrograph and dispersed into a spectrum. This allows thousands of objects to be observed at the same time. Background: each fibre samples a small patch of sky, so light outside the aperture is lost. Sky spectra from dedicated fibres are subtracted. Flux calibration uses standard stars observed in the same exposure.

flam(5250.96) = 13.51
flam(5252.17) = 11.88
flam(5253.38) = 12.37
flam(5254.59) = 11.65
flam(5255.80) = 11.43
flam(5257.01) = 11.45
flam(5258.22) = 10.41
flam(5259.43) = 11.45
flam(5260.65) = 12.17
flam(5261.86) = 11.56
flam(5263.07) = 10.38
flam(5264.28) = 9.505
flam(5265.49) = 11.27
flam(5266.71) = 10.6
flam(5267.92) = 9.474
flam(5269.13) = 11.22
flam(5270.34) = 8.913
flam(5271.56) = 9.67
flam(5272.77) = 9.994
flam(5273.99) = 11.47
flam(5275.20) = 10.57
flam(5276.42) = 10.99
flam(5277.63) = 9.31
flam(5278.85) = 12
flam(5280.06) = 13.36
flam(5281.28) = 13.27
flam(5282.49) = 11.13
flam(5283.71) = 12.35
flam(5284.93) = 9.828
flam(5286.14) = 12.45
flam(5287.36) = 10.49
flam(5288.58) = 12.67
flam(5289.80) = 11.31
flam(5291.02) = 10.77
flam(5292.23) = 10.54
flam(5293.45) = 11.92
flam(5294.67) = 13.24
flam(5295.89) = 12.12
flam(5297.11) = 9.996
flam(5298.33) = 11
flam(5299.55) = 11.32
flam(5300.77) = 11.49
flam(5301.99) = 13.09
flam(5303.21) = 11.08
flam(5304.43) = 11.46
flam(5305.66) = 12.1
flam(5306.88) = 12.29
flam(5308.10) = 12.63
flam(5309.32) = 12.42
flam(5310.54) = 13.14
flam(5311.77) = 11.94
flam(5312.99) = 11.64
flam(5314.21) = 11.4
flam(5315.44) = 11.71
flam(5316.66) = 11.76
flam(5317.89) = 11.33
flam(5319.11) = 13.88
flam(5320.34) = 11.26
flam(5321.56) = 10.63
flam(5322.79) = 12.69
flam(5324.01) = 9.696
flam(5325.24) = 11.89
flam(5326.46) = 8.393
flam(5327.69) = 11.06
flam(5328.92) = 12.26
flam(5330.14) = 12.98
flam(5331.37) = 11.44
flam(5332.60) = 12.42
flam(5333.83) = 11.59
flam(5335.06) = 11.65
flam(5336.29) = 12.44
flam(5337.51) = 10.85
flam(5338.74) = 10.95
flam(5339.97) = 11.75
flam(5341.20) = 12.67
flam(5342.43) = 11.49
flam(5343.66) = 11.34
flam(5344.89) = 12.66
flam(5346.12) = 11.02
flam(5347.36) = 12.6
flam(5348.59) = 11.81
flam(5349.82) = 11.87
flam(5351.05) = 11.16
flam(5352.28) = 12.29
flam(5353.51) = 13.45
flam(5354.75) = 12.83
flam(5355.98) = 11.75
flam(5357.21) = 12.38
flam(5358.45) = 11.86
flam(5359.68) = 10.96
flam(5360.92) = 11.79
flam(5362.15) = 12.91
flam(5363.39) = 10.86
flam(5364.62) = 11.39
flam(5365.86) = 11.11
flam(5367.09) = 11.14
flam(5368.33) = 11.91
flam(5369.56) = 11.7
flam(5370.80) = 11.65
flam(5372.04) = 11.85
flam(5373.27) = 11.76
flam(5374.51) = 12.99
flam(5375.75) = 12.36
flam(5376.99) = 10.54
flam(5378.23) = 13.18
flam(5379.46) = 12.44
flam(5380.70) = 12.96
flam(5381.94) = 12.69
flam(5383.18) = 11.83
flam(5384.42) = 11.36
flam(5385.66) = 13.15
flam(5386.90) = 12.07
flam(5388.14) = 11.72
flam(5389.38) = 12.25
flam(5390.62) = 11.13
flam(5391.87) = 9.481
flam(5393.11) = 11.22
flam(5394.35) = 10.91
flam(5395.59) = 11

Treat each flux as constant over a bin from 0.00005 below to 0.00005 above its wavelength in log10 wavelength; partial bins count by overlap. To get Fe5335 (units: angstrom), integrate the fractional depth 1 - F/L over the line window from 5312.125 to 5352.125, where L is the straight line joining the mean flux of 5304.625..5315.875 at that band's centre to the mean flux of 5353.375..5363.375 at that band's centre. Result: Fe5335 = 1.5 angstrom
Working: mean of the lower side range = 12.1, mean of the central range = 11.6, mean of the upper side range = 12.1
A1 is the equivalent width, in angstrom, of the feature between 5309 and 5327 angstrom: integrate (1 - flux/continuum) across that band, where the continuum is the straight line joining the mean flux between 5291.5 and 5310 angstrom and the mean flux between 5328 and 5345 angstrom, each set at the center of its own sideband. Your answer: 0.4 angstrom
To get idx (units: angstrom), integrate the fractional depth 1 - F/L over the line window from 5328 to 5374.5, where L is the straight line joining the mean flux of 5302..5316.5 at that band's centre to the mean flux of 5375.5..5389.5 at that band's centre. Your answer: 1.03 angstrom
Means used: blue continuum 12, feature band 11.9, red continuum 12.2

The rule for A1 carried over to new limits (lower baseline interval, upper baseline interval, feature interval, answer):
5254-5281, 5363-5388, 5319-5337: -0.1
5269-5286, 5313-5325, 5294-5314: -0.9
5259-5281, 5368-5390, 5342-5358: -0.4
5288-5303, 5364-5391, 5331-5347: 0.1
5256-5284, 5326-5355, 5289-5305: -0.3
